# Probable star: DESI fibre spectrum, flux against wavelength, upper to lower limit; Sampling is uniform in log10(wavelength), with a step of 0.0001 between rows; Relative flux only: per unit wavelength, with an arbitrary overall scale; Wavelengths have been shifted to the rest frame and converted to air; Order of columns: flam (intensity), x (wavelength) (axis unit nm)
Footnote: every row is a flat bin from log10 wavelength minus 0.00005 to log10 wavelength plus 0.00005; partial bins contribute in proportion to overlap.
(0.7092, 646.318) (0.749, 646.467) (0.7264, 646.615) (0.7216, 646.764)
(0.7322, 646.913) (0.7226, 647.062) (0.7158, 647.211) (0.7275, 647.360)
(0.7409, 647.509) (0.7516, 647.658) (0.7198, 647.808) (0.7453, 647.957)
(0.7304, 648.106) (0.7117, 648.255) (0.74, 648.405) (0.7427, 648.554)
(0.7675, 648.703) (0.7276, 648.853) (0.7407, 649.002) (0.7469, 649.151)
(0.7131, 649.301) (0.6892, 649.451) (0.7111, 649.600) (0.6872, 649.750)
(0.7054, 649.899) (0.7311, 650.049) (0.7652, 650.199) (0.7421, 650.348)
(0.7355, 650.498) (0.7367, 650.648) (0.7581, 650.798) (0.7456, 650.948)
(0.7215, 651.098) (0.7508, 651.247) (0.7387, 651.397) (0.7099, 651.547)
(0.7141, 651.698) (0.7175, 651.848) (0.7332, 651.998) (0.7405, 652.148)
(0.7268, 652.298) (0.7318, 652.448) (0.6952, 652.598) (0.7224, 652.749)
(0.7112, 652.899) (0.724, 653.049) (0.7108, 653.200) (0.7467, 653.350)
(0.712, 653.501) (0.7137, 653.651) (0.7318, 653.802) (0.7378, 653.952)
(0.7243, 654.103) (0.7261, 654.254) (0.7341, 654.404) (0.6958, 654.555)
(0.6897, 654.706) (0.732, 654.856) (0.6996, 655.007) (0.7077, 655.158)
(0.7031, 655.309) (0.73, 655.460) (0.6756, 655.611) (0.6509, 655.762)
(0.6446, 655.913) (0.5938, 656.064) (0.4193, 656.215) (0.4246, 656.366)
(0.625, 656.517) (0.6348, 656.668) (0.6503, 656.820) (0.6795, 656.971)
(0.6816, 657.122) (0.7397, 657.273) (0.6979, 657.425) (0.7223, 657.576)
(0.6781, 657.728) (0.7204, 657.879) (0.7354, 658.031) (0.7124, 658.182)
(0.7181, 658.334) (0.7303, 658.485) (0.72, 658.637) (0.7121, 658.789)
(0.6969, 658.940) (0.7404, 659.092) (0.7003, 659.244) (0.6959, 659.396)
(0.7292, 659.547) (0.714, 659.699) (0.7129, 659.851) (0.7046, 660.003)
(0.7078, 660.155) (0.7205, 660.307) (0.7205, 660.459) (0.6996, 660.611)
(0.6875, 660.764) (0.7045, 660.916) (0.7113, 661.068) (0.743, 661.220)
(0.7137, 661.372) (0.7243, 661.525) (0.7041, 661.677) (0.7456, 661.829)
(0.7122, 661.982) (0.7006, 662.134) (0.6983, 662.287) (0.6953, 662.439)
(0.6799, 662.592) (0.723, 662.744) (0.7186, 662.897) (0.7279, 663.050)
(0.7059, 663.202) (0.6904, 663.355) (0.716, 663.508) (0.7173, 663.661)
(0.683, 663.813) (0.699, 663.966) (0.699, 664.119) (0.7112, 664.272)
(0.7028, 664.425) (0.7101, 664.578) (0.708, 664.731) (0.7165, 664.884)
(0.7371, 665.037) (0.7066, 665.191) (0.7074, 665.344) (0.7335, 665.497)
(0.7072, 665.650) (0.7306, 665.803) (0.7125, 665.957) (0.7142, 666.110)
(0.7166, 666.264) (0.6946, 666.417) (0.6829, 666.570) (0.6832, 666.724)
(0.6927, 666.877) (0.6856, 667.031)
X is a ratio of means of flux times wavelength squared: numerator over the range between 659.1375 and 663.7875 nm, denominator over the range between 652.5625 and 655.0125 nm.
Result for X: 1.0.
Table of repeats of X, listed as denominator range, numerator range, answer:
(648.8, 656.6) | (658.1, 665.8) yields 1.04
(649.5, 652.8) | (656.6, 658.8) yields 0.98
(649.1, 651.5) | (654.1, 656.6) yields 0.91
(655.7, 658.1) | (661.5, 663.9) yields 1.12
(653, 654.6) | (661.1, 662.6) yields 1.01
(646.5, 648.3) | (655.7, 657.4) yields 0.87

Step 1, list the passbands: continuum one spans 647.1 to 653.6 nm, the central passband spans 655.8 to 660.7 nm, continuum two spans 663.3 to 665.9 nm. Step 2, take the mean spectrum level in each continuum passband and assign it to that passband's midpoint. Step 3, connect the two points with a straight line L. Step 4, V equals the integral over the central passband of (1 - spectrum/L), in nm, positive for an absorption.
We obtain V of 0.26 nm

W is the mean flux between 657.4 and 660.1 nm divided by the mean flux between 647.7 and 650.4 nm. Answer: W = 0.98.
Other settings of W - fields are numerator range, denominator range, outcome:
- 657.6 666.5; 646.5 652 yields 0.97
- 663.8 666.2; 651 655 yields 0.98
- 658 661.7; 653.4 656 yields 1.01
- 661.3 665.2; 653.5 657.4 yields 1.06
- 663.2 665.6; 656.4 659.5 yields 1.02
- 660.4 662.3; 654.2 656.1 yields 1.03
